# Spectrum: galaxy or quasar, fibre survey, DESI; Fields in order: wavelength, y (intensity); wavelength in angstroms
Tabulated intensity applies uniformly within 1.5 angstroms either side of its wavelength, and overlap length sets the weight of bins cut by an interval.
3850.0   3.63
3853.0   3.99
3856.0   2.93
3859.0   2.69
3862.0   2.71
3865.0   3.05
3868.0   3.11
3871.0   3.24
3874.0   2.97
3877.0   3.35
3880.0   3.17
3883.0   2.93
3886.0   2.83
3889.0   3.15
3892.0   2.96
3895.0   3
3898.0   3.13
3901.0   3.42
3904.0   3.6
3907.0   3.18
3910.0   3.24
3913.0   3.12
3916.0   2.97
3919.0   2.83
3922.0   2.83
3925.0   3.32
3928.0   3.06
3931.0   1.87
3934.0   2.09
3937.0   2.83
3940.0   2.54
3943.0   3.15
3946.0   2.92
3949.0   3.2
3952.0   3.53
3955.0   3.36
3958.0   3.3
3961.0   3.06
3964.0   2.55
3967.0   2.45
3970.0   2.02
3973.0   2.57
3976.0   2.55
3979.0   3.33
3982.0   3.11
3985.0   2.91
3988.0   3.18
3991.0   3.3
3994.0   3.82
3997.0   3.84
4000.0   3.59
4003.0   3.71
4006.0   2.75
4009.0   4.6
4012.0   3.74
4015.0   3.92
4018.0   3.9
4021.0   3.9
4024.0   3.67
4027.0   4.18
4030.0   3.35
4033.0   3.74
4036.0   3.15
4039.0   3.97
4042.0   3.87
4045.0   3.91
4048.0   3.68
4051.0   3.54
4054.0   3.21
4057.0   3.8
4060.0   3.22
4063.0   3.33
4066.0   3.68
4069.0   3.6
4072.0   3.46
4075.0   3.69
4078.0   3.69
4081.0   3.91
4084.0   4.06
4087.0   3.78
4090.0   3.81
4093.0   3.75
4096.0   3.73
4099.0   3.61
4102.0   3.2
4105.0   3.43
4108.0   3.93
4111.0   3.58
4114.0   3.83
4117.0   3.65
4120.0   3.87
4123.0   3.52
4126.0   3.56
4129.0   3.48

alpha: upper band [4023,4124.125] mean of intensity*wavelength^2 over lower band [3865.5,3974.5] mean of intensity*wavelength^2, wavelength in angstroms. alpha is 1.33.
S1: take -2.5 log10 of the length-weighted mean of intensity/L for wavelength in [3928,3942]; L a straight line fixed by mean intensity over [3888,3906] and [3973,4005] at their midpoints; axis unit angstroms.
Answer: 0.309 mag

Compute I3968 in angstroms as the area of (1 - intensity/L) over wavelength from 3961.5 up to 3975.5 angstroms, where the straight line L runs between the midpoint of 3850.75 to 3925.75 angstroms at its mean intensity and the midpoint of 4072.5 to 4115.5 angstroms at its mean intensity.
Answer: 3.72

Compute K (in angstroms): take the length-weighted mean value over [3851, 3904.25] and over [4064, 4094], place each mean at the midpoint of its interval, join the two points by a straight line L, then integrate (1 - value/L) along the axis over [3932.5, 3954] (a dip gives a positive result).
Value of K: 2.7 angstroms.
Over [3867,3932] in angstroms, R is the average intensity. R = 3.07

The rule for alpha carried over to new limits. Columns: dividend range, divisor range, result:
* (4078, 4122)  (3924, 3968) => 1.39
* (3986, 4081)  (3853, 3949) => 1.30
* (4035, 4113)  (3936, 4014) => 1.21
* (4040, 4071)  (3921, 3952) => 1.35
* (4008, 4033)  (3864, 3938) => 1.37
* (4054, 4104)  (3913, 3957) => 1.34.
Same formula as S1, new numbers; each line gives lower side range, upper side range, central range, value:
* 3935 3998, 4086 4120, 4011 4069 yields -0.10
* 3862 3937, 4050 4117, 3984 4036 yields -0.08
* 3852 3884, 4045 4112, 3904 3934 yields 0.10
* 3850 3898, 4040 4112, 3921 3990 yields 0.16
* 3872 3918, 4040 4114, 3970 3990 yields 0.17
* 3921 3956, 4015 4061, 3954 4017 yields 0.02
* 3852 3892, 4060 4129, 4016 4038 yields -0.07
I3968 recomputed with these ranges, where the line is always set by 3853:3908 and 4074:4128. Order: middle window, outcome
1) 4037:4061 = -0.62 angstroms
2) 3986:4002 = -0.57 angstroms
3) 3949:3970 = 2.11 angstroms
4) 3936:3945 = 1.16 angstroms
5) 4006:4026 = -2.32 angstroms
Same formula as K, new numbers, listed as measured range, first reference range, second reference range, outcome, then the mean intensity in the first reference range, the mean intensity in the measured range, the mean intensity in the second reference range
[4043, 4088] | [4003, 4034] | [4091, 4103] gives 0.35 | 3.77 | 3.64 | 3.6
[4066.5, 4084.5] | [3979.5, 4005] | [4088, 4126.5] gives -0.62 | 3.42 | 3.71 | 3.66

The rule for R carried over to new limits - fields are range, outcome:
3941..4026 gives 3.28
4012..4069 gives 3.67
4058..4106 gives 3.63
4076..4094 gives 3.83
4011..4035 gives 3.79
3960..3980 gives 2.62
